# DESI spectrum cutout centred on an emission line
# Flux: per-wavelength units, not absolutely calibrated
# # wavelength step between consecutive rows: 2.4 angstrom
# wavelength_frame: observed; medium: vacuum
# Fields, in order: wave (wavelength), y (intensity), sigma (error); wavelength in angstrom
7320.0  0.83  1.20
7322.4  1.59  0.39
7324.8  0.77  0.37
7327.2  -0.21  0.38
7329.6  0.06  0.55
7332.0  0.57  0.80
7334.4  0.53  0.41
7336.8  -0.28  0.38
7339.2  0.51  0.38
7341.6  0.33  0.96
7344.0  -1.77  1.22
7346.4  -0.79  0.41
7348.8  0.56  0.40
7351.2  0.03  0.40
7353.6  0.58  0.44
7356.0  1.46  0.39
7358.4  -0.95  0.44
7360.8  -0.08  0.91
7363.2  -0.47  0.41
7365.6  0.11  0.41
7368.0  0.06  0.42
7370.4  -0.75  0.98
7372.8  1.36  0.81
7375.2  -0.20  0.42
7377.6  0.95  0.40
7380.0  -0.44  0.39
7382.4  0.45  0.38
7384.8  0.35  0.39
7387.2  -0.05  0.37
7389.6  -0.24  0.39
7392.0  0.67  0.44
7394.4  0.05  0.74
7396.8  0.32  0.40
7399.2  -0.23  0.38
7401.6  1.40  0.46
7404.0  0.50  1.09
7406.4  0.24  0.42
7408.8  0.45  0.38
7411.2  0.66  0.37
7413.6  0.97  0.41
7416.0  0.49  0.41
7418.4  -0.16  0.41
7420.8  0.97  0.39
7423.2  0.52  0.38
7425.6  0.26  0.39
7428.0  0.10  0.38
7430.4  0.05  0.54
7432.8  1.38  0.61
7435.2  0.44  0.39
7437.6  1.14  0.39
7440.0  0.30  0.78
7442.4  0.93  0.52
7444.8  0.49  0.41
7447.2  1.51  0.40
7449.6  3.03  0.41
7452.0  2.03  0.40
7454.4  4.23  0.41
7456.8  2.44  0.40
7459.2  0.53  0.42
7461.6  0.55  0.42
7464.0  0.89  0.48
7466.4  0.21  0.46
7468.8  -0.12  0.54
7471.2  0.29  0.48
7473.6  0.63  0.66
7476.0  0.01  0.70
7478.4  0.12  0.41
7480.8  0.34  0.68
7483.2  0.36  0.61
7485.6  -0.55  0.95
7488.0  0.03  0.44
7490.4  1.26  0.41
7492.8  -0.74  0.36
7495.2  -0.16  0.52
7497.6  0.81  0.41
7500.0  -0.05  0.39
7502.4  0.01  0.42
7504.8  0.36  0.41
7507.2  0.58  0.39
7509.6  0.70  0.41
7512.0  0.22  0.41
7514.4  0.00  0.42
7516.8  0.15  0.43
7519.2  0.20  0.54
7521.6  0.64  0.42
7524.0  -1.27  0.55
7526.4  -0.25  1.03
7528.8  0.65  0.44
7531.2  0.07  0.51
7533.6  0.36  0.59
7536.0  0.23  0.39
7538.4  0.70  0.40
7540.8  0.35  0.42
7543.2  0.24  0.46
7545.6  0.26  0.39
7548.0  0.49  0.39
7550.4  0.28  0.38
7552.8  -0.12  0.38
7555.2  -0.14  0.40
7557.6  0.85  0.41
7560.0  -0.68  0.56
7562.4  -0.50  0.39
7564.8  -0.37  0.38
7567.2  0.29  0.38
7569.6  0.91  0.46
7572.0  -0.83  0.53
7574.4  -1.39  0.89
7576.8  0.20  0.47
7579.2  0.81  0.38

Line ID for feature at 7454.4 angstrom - [O II]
